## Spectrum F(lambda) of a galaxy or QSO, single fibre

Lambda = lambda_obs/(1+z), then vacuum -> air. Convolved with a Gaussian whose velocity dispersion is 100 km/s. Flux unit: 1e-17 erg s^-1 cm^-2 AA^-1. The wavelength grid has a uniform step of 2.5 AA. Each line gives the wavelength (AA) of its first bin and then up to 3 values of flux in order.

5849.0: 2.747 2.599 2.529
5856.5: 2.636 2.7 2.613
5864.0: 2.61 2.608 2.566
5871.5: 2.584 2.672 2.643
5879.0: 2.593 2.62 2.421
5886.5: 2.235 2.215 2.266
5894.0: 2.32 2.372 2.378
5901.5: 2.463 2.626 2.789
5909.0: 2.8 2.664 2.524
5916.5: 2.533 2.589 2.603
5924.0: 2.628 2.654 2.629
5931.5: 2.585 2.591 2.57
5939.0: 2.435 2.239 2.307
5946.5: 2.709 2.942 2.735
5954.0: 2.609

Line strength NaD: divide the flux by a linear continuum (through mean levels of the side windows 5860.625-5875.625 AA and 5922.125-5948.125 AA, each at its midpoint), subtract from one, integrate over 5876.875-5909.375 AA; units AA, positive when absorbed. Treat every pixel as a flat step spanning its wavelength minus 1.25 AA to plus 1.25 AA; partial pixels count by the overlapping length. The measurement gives 1.5 AA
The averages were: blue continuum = 2.61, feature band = 2.46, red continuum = 2.54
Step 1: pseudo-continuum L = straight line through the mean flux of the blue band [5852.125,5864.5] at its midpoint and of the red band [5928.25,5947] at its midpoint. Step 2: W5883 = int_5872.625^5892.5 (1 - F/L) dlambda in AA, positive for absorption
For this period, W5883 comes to 0.9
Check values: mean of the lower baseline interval 2.62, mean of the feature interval 2.46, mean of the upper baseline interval 2.5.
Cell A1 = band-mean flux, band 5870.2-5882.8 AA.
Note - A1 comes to 2.62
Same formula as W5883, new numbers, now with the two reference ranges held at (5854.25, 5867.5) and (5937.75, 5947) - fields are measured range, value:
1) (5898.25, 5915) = -0.8 AA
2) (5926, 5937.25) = -0.8 AA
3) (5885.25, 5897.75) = 1.3 AA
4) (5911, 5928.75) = -1.0 AA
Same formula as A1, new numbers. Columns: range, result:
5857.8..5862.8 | 2.66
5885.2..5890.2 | 2.23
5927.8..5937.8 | 2.59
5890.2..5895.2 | 2.29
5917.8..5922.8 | 2.6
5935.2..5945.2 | 2.39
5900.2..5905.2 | 2.54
